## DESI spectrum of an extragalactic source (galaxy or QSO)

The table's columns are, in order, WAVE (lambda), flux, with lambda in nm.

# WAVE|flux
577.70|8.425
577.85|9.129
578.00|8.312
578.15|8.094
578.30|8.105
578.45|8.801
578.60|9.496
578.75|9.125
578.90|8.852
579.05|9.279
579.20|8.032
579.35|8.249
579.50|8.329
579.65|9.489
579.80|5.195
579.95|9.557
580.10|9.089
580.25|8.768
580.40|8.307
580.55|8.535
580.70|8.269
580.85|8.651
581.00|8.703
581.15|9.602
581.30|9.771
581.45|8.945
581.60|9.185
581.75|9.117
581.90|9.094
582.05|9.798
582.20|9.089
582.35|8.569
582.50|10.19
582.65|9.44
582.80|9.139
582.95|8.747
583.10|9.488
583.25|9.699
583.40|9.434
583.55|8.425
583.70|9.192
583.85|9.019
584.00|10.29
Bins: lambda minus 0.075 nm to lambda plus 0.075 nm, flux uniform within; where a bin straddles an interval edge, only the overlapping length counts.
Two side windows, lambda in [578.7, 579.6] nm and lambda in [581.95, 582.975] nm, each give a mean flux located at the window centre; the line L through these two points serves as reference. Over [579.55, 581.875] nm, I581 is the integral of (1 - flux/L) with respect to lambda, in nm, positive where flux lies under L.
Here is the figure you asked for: 0.06 nm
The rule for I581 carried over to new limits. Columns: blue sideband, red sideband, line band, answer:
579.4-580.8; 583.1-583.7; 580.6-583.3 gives -0.099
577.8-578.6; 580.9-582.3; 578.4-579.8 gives 0.013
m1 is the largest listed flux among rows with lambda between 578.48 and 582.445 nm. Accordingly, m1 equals 9.798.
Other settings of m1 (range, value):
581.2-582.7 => 10.19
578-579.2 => 9.496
